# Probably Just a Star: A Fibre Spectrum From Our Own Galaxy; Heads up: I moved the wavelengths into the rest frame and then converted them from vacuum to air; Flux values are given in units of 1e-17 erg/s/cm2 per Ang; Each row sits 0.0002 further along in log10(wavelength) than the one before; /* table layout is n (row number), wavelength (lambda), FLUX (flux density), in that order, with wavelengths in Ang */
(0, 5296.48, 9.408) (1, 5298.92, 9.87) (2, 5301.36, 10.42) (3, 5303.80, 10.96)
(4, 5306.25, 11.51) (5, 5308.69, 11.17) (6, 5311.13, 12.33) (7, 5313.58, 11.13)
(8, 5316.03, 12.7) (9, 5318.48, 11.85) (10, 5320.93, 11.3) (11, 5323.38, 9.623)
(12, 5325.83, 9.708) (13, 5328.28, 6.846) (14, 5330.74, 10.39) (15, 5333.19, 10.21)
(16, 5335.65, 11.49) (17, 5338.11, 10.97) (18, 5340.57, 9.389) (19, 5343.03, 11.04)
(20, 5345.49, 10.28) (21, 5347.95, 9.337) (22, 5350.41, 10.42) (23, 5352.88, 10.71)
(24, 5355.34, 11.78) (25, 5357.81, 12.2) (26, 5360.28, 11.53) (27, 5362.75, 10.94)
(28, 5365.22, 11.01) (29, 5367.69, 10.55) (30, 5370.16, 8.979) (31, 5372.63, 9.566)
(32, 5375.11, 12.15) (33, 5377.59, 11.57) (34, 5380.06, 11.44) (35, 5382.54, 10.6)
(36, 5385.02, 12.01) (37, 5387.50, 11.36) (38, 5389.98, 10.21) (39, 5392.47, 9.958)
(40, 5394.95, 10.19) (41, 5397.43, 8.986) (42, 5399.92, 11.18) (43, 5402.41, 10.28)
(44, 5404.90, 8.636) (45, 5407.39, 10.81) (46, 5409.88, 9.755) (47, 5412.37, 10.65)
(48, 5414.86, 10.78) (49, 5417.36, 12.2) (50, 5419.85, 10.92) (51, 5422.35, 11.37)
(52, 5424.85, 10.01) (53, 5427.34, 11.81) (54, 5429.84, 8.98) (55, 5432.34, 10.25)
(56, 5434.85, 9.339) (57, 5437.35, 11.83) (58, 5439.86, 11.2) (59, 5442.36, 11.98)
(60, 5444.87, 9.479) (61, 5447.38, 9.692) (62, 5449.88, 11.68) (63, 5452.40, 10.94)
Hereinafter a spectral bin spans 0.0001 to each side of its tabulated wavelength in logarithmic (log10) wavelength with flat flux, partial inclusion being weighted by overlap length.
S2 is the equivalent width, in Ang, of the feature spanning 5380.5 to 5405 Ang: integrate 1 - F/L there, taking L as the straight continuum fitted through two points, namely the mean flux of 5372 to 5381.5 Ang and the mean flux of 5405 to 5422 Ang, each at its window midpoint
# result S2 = 1.3 Ang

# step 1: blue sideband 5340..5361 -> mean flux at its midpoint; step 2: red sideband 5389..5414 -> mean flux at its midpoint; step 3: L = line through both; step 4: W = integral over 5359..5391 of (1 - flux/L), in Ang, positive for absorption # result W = -1.5 Ang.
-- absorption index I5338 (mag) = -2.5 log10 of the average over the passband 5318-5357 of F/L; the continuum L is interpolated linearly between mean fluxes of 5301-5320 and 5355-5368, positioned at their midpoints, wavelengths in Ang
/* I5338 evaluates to 0.11 mag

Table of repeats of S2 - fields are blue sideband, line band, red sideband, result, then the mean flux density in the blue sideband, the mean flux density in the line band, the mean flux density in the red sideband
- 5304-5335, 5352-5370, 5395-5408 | -1.34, 10.8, 11.1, 9.95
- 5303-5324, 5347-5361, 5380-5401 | -0.01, 11.5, 11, 10.6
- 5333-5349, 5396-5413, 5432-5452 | 0.92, 10.4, 10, 10.7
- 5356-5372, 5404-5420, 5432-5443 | 0.50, 10.9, 10.6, 10.9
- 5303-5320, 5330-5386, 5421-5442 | 2.33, 11.7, 10.8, 10.7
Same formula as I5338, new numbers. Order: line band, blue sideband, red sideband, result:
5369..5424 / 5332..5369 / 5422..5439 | 0.00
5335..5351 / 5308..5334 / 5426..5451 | 0.03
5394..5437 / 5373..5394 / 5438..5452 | 0.06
